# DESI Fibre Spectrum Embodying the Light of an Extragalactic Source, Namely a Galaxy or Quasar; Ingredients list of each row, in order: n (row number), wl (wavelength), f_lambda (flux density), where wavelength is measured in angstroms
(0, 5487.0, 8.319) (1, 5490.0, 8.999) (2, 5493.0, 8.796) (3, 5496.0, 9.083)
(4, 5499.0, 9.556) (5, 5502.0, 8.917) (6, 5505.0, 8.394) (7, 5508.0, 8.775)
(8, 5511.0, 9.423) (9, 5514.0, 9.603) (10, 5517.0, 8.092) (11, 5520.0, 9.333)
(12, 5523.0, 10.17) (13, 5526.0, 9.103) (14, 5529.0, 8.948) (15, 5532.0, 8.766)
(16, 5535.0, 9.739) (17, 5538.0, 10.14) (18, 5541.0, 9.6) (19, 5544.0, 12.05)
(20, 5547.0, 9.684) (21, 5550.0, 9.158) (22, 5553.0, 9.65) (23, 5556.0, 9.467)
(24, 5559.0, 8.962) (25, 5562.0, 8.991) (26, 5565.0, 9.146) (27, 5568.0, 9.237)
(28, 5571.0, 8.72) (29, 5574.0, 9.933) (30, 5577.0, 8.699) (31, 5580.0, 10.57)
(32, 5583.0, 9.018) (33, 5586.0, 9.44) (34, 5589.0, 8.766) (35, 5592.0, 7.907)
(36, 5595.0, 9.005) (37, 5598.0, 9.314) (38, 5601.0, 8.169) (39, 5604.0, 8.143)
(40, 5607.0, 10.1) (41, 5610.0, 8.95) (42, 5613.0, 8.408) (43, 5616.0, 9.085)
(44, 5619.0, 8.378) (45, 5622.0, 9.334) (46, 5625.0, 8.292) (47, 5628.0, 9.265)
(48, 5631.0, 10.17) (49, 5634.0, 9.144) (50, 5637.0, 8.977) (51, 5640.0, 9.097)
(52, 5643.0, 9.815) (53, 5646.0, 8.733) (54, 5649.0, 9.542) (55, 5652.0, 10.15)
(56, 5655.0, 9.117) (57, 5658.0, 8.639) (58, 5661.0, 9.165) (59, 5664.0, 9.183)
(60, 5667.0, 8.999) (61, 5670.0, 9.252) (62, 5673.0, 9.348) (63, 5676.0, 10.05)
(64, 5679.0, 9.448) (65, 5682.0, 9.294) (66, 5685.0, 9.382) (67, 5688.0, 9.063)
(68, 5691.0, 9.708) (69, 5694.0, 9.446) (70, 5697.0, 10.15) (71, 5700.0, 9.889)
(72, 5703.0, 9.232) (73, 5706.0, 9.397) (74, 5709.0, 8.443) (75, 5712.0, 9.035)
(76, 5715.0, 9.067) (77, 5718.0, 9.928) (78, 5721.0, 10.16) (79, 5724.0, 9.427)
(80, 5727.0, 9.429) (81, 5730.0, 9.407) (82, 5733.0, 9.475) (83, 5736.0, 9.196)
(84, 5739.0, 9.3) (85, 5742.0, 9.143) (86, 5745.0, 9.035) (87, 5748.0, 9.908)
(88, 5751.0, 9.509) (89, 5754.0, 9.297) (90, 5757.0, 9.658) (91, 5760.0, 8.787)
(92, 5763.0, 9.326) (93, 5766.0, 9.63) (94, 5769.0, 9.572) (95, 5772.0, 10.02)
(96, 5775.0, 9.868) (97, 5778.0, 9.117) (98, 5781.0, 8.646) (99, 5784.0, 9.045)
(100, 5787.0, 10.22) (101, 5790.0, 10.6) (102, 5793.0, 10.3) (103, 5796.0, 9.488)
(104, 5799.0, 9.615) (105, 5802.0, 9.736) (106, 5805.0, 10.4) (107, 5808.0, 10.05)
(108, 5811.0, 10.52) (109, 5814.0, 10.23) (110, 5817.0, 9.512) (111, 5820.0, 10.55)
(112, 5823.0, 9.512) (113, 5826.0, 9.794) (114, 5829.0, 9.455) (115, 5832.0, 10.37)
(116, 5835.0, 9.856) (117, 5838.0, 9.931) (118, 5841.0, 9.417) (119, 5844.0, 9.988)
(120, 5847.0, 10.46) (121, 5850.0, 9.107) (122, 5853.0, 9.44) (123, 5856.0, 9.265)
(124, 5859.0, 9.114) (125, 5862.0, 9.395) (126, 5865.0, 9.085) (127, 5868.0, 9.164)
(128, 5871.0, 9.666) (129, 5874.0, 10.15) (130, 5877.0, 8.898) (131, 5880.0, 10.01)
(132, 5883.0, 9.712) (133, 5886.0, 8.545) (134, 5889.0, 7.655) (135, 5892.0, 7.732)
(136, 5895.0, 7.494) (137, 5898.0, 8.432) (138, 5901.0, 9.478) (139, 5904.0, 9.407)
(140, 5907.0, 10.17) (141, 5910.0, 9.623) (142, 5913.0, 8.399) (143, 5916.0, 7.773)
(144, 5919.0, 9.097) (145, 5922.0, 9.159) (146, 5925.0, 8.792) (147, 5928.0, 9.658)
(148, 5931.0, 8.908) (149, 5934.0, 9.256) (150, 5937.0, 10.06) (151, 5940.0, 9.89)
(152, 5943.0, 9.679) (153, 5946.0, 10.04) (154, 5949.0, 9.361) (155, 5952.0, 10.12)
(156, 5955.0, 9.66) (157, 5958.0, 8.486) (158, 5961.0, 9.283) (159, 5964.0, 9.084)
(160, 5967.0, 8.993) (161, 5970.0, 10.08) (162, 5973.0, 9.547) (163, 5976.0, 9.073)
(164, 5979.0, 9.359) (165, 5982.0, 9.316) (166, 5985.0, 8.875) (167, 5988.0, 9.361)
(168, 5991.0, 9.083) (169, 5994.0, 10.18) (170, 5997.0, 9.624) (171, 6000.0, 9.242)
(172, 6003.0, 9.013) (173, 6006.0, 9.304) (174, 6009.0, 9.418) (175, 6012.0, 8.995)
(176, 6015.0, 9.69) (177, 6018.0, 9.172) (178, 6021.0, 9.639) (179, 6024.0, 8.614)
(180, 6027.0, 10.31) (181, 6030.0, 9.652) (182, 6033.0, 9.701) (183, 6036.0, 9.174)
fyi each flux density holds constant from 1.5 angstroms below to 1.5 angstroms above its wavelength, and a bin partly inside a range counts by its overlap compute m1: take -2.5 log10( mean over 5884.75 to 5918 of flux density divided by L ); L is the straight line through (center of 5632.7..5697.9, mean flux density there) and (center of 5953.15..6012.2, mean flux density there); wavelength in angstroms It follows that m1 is 0.08 mag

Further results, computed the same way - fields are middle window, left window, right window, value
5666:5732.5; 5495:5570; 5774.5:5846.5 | 0.024 mag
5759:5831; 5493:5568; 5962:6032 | -0.045 mag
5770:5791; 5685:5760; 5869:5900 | -0.047 mag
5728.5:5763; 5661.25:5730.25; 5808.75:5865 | 0.023 mag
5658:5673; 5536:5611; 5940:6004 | 0.026 mag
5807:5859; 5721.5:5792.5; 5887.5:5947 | -0.064 mag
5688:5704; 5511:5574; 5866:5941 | -0.041 mag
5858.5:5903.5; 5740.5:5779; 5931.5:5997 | 0.057 mag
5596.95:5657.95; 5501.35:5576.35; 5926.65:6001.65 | 0.033 mag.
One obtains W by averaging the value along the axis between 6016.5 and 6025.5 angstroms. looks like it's 9.14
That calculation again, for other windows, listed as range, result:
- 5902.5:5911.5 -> 9.73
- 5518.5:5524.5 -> 9.75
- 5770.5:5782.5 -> 9.41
